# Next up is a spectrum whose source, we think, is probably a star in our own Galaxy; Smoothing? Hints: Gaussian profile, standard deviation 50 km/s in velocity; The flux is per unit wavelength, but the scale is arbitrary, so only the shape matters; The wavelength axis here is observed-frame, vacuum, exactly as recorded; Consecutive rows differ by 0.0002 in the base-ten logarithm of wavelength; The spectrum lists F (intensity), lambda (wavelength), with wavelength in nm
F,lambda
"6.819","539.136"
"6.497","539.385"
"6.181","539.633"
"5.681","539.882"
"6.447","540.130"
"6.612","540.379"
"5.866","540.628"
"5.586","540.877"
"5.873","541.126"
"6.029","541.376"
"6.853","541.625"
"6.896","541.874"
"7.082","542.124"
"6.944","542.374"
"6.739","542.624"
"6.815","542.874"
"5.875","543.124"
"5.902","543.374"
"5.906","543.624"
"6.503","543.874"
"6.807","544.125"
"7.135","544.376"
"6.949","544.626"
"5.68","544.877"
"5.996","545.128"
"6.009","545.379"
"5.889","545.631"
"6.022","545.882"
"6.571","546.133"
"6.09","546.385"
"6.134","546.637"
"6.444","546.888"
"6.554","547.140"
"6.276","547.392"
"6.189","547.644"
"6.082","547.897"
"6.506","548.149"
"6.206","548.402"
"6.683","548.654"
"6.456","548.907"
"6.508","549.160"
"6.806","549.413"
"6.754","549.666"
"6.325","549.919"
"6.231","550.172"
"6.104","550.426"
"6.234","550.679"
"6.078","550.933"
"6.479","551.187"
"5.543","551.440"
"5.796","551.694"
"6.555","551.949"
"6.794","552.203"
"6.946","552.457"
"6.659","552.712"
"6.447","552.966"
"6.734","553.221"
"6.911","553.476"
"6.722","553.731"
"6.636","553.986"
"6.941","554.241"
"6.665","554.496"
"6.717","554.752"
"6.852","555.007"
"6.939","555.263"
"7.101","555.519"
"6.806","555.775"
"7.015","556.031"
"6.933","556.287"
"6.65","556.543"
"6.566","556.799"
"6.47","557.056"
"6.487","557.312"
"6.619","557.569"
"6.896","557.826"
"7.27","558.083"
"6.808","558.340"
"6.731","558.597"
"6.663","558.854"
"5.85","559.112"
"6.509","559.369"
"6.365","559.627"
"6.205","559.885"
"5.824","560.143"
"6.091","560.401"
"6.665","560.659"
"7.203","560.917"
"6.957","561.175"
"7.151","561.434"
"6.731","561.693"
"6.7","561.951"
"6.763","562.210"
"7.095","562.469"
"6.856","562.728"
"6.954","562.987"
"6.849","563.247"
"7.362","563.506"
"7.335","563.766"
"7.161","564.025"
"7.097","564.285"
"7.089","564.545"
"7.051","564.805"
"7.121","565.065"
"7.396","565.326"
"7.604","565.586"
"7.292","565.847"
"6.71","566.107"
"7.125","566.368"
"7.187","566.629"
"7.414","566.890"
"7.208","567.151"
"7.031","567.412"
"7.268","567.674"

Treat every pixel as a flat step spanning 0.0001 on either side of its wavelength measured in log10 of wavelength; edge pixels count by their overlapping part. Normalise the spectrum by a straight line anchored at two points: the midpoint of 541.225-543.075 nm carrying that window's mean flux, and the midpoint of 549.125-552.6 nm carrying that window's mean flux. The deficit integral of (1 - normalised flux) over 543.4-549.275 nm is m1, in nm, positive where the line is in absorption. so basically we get 0.200 nm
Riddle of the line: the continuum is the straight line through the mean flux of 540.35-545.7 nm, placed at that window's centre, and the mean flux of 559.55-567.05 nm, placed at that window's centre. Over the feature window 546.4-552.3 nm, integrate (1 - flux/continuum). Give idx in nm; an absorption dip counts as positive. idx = 0.19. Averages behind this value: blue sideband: 6.36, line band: 6.33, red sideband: 6.95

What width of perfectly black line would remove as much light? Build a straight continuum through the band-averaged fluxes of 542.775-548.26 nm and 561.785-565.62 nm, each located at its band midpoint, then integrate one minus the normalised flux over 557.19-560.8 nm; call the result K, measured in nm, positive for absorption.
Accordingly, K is 0.20 nm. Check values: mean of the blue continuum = 6.29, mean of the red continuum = 7.08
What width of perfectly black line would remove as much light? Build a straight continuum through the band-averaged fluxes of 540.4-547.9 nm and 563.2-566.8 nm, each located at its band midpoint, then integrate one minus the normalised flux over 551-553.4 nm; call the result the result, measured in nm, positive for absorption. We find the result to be 0.08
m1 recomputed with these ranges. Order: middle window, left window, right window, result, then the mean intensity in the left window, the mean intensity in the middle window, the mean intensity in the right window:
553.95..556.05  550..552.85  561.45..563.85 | -0.108 nm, 6.31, 6.85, 6.96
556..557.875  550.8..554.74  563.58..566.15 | 0.023 nm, 6.53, 6.68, 7.21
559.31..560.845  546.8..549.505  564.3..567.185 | 0.143 nm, 6.42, 6.3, 7.19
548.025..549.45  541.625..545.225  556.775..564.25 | 0.019 nm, 6.53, 6.51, 6.74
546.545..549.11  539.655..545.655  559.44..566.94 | 0.051 nm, 6.34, 6.36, 6.94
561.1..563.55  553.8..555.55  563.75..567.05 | 0.055 nm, 6.82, 6.93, 7.19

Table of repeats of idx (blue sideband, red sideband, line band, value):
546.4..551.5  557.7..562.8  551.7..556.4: -0.21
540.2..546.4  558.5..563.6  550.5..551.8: 0.09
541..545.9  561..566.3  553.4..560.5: 0.20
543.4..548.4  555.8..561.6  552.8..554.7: -0.06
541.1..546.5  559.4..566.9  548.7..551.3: 0.06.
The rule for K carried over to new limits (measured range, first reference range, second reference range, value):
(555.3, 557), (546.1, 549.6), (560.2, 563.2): -0.05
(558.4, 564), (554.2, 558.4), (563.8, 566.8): 0.23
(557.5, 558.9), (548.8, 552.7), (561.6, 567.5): -0.02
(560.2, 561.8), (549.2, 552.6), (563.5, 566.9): 0.05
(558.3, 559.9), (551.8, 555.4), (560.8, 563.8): 0.10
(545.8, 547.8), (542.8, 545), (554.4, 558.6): 0.06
